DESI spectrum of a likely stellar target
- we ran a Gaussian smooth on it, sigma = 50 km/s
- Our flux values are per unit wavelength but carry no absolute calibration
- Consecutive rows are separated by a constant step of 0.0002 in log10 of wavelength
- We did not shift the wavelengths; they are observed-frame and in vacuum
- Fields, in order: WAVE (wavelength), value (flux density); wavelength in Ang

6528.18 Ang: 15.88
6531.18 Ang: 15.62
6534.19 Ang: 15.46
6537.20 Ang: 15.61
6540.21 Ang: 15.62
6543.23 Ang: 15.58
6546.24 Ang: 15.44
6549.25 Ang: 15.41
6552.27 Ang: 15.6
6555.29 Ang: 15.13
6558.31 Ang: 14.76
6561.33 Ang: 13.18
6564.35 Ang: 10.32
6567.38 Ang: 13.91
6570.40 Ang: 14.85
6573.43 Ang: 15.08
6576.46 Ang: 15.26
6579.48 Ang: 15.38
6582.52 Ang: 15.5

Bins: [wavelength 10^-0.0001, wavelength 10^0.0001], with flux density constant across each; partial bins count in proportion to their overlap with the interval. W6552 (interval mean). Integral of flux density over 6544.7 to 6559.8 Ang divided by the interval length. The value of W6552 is 15.3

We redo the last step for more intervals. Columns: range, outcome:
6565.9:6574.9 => 14.6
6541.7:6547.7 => 15.5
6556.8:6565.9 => 12.8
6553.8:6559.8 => 14.9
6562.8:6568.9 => 12.1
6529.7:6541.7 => 15.6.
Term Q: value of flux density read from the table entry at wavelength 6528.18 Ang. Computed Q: 15.88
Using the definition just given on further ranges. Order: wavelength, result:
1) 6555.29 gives 15.13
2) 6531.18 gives 15.62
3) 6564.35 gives 10.32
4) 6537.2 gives 15.61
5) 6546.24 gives 15.44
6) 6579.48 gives 15.38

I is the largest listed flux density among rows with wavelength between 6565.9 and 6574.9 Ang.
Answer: 15.08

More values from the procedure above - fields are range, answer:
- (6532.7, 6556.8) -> 15.62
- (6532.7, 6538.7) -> 15.61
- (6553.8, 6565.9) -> 15.13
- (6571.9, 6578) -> 15.26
